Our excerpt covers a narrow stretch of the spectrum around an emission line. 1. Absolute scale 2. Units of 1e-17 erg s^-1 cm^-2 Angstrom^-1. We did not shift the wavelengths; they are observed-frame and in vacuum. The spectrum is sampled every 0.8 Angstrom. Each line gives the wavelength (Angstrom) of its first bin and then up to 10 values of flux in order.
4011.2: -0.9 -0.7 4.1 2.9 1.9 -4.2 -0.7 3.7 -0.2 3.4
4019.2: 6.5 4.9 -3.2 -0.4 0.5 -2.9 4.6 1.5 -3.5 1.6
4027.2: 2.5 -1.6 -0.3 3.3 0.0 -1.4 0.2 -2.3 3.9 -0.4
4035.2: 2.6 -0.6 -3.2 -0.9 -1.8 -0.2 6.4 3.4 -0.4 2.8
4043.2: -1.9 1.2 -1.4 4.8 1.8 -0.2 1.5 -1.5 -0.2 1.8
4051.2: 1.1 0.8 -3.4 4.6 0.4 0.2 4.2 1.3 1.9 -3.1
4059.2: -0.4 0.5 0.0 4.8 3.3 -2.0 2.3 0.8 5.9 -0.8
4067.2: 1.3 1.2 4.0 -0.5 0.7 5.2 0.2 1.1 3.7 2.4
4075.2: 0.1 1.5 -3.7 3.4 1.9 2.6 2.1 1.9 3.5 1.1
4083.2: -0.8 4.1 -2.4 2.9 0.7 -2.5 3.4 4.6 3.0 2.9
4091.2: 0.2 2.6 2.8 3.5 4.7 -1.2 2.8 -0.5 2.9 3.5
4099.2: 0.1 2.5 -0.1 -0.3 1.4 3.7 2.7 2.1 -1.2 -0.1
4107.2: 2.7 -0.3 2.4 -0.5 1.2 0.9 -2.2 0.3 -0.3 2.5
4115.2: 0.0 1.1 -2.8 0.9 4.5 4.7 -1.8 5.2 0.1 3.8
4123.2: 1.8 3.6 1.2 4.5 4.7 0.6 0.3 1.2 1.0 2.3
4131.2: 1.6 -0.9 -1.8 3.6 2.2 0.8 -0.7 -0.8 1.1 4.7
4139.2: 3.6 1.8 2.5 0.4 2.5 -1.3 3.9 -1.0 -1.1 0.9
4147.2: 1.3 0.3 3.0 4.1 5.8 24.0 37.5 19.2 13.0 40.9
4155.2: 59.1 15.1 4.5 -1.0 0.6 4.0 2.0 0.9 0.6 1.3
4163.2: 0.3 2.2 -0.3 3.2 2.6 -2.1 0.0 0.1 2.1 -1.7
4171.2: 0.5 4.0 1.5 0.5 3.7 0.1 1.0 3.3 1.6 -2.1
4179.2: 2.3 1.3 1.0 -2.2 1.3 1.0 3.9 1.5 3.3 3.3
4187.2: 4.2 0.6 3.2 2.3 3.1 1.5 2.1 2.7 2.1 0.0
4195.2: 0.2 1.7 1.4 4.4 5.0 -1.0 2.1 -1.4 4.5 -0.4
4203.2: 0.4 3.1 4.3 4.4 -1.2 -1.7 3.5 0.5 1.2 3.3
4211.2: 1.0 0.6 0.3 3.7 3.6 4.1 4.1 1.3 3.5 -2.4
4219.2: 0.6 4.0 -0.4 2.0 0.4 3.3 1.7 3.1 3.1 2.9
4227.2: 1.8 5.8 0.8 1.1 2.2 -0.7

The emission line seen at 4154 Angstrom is [O II]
